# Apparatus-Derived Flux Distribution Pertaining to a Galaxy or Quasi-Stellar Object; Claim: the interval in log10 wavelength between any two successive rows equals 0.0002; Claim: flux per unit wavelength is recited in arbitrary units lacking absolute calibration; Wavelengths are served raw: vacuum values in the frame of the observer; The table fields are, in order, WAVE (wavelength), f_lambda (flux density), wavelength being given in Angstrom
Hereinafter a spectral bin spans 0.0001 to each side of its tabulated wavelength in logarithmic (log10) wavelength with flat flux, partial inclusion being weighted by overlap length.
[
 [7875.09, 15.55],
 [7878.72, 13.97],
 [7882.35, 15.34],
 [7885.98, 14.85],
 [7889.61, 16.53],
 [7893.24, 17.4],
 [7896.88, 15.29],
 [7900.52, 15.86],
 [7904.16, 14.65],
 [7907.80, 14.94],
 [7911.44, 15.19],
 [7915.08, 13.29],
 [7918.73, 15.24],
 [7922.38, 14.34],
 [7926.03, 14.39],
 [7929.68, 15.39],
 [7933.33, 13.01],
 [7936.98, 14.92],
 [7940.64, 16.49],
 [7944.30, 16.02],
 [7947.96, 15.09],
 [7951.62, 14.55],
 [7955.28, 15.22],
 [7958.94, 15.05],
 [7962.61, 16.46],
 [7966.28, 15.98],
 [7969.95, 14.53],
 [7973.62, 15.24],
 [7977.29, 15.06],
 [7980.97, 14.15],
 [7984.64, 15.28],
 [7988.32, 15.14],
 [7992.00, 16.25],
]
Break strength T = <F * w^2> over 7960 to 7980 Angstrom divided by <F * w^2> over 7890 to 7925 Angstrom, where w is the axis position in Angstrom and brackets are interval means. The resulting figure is 1.0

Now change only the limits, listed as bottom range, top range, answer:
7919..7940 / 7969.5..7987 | 1.03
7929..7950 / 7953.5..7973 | 1.03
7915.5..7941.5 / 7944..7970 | 1.06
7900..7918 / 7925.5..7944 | 1.02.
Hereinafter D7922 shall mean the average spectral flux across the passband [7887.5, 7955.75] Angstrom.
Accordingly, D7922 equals 15.1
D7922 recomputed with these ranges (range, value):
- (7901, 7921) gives 14.7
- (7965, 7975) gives 15.2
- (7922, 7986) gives 15.1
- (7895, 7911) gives 15.2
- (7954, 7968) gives 15.7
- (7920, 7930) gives 14.6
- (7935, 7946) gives 15.8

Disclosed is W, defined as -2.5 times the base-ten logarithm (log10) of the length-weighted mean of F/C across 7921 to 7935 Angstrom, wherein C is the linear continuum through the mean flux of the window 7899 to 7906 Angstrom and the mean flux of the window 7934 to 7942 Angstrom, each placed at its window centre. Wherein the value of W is 0.07 mag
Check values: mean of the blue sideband 15.2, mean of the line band 14.3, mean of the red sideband 15.3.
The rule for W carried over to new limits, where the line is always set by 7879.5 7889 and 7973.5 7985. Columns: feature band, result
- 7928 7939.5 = 0.03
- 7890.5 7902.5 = -0.07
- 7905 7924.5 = 0.03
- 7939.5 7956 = -0.04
